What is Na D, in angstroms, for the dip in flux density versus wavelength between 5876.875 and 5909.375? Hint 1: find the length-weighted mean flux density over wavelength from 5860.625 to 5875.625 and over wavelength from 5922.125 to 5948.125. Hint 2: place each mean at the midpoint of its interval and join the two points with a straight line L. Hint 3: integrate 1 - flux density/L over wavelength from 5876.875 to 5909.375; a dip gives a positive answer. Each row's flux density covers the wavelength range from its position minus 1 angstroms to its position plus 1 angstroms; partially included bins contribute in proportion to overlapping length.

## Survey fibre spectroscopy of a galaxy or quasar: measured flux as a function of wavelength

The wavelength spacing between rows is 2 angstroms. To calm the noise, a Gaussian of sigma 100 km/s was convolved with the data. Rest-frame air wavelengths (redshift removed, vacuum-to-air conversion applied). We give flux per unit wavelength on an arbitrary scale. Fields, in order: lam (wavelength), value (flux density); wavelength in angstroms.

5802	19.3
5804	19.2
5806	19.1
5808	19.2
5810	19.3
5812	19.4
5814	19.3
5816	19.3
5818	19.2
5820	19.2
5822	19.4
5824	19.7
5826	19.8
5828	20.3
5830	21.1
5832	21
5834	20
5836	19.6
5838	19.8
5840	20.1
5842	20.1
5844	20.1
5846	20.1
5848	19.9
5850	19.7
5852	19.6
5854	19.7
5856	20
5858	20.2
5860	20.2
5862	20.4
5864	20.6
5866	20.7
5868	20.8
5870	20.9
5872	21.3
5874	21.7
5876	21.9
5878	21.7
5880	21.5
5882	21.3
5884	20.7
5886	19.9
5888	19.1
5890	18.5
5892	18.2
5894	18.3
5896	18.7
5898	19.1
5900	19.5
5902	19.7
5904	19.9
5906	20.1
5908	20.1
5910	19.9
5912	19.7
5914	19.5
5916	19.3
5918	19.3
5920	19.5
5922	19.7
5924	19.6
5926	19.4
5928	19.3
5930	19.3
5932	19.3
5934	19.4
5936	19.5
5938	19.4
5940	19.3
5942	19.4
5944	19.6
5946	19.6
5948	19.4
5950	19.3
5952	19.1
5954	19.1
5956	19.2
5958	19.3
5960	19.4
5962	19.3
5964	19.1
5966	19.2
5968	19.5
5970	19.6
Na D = 1.0 angstroms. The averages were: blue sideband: 20.9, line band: 19.8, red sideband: 19.4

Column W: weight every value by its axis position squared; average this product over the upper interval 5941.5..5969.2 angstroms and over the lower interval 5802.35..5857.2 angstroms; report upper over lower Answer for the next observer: 1.02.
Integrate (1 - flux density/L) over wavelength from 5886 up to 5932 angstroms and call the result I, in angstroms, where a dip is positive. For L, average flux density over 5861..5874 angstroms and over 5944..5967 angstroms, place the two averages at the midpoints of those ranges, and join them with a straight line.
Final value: 1.7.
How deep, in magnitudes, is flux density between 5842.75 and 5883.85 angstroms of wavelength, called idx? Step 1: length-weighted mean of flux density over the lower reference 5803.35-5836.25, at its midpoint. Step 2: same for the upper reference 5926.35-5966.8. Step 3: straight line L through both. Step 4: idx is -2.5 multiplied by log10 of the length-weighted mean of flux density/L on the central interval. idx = -0.06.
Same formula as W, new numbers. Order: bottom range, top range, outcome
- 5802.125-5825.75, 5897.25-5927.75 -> 1.05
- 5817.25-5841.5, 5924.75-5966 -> 1.01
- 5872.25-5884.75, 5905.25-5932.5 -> 0.92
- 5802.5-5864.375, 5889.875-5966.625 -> 1.01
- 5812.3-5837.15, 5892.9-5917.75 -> 1.01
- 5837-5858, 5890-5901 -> 0.96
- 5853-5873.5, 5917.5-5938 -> 0.97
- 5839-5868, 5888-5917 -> 0.98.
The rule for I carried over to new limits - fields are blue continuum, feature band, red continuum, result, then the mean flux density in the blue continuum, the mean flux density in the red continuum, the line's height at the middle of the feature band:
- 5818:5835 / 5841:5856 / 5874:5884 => 0.5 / 20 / 21.5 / 20.6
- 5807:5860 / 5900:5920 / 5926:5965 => -0.2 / 19.8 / 19.3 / 19.5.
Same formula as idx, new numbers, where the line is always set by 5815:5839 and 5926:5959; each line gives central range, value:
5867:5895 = -0.04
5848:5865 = -0.02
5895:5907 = 0.00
